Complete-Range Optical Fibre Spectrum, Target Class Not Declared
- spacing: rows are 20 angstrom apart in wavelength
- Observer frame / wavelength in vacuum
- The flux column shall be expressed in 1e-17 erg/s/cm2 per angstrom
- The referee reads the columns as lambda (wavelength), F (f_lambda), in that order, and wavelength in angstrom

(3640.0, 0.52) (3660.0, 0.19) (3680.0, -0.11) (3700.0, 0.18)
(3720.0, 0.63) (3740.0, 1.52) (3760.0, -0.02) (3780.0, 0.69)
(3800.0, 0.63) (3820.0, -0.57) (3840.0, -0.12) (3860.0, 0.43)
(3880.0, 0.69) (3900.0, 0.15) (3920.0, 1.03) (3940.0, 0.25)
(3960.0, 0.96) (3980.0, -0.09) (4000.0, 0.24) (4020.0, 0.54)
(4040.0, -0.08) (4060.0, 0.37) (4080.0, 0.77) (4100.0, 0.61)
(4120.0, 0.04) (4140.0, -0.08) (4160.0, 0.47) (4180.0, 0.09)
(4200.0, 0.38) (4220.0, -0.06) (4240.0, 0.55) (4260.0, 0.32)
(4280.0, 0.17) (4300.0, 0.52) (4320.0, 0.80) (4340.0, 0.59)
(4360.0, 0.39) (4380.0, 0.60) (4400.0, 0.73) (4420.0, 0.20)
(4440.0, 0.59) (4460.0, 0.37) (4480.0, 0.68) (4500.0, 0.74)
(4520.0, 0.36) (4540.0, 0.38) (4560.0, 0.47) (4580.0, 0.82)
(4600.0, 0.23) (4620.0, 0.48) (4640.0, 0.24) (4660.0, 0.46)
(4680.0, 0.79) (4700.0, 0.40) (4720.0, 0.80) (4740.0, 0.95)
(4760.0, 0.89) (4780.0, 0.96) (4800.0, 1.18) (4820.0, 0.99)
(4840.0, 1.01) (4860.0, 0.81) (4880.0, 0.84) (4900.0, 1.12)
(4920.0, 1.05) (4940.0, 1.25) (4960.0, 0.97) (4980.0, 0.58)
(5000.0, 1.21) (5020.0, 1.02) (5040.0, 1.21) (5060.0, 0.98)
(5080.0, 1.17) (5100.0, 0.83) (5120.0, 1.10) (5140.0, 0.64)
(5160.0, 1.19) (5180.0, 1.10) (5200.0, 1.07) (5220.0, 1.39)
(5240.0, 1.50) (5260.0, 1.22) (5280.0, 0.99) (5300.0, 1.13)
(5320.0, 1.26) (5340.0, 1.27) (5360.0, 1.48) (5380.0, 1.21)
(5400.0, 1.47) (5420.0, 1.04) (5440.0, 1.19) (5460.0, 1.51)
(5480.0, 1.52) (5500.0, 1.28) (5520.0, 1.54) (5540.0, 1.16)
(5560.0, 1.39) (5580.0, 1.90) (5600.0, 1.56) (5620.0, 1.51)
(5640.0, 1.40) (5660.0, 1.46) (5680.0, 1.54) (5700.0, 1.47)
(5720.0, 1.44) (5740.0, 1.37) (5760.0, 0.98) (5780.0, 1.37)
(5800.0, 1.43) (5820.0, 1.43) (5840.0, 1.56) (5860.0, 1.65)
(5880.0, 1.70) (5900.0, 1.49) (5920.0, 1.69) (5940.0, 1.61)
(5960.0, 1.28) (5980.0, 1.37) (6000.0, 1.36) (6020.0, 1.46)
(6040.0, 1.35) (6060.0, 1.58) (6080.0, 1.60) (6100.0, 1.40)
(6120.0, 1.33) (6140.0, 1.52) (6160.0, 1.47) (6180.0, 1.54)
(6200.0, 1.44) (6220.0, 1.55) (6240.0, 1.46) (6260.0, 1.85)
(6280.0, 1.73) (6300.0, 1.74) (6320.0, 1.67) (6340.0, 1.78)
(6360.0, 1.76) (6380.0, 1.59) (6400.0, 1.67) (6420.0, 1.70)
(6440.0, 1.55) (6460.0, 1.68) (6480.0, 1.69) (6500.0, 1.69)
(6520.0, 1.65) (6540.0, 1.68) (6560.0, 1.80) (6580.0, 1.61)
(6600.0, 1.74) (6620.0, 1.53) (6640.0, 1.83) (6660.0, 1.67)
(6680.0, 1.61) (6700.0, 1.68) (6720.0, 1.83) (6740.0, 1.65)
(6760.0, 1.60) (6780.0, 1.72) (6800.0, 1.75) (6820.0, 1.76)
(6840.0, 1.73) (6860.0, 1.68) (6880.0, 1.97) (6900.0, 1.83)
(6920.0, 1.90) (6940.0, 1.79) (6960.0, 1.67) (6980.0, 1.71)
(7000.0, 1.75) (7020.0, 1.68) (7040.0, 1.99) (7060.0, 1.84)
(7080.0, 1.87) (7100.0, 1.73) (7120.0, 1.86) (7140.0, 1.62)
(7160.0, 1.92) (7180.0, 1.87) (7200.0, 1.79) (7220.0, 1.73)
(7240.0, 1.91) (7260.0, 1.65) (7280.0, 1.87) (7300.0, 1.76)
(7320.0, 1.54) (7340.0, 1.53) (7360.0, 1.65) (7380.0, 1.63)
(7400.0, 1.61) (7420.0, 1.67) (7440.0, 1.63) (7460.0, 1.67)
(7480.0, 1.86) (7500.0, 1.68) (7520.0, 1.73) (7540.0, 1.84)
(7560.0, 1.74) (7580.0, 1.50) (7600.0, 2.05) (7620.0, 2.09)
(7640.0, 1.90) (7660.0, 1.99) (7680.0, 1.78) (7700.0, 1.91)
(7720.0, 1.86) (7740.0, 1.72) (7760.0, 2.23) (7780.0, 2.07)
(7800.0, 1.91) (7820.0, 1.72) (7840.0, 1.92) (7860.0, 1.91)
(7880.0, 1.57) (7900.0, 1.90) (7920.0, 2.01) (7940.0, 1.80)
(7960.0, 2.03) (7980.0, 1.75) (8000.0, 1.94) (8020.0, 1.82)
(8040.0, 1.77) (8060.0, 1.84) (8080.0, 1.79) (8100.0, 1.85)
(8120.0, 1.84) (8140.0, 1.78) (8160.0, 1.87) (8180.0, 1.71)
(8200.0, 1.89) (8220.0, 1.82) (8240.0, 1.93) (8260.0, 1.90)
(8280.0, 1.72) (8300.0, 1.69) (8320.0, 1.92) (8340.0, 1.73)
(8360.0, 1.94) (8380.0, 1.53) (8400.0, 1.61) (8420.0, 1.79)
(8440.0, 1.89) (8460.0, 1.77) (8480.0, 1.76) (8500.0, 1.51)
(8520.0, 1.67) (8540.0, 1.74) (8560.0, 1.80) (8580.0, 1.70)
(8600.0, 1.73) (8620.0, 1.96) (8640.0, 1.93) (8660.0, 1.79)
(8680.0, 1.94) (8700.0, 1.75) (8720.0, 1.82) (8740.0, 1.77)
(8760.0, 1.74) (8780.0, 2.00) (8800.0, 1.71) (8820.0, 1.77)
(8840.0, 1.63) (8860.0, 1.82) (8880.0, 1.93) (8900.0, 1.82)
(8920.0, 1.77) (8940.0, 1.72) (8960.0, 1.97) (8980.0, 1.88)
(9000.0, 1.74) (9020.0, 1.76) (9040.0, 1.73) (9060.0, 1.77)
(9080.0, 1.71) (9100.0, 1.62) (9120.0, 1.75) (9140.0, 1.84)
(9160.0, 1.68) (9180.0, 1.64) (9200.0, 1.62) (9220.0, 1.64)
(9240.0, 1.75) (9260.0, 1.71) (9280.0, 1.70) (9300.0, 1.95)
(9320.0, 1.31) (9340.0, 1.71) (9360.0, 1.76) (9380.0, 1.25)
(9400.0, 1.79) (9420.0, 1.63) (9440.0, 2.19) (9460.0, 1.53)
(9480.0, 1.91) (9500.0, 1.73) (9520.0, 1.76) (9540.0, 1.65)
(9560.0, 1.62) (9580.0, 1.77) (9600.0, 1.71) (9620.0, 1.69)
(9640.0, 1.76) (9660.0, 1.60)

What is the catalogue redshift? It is 0.18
